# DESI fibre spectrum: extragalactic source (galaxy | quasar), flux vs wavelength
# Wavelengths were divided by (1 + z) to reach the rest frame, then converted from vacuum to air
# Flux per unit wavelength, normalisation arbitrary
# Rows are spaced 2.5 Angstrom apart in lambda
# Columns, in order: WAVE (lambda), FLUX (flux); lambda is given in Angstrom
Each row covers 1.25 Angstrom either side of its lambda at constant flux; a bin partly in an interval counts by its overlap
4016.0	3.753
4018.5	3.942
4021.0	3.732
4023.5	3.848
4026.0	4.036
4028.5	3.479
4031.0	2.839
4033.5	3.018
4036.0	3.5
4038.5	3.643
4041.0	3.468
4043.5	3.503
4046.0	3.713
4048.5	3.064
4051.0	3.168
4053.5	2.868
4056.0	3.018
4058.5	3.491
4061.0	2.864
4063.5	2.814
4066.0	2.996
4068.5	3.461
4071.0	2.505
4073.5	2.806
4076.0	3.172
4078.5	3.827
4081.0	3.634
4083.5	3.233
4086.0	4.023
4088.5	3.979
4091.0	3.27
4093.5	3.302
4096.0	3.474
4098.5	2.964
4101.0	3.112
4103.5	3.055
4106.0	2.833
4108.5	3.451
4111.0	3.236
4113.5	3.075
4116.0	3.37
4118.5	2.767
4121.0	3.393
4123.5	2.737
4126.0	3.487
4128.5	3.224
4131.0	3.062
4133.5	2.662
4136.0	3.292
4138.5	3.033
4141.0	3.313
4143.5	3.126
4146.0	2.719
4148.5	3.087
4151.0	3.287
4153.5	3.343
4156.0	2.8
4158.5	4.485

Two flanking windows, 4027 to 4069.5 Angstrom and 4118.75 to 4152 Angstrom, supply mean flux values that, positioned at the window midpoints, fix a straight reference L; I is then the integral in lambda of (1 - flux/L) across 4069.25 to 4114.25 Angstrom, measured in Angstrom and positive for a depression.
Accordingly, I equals -1.62 Angstrom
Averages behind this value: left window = 3.23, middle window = 3.28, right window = 3.1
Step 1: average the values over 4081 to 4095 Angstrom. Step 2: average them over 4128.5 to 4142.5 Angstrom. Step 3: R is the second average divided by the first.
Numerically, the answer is 0.9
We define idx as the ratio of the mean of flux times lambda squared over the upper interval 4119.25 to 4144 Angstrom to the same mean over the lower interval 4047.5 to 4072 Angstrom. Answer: 1.07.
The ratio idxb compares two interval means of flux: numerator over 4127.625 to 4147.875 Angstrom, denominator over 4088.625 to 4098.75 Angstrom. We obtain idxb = 0.91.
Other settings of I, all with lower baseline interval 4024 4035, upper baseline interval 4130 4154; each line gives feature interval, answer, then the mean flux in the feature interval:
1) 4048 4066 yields 1.5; 3.04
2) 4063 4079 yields 1.0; 3.06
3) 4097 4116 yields 0.3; 3.13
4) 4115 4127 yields 0.0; 3.14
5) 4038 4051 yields -0.4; 3.44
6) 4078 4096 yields -2.0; 3.59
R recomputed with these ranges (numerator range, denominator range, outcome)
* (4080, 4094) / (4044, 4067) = 1.15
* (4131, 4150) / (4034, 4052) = 0.89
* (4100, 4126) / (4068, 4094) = 0.92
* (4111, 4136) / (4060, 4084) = 0.99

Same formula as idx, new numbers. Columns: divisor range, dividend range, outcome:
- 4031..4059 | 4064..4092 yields 1.03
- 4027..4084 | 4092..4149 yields 1.00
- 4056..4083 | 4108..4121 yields 1.03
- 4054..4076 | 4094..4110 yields 1.07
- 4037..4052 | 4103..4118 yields 0.95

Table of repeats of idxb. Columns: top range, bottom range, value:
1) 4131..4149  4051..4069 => 0.99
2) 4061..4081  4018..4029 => 0.81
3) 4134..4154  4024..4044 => 0.91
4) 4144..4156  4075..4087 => 0.86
